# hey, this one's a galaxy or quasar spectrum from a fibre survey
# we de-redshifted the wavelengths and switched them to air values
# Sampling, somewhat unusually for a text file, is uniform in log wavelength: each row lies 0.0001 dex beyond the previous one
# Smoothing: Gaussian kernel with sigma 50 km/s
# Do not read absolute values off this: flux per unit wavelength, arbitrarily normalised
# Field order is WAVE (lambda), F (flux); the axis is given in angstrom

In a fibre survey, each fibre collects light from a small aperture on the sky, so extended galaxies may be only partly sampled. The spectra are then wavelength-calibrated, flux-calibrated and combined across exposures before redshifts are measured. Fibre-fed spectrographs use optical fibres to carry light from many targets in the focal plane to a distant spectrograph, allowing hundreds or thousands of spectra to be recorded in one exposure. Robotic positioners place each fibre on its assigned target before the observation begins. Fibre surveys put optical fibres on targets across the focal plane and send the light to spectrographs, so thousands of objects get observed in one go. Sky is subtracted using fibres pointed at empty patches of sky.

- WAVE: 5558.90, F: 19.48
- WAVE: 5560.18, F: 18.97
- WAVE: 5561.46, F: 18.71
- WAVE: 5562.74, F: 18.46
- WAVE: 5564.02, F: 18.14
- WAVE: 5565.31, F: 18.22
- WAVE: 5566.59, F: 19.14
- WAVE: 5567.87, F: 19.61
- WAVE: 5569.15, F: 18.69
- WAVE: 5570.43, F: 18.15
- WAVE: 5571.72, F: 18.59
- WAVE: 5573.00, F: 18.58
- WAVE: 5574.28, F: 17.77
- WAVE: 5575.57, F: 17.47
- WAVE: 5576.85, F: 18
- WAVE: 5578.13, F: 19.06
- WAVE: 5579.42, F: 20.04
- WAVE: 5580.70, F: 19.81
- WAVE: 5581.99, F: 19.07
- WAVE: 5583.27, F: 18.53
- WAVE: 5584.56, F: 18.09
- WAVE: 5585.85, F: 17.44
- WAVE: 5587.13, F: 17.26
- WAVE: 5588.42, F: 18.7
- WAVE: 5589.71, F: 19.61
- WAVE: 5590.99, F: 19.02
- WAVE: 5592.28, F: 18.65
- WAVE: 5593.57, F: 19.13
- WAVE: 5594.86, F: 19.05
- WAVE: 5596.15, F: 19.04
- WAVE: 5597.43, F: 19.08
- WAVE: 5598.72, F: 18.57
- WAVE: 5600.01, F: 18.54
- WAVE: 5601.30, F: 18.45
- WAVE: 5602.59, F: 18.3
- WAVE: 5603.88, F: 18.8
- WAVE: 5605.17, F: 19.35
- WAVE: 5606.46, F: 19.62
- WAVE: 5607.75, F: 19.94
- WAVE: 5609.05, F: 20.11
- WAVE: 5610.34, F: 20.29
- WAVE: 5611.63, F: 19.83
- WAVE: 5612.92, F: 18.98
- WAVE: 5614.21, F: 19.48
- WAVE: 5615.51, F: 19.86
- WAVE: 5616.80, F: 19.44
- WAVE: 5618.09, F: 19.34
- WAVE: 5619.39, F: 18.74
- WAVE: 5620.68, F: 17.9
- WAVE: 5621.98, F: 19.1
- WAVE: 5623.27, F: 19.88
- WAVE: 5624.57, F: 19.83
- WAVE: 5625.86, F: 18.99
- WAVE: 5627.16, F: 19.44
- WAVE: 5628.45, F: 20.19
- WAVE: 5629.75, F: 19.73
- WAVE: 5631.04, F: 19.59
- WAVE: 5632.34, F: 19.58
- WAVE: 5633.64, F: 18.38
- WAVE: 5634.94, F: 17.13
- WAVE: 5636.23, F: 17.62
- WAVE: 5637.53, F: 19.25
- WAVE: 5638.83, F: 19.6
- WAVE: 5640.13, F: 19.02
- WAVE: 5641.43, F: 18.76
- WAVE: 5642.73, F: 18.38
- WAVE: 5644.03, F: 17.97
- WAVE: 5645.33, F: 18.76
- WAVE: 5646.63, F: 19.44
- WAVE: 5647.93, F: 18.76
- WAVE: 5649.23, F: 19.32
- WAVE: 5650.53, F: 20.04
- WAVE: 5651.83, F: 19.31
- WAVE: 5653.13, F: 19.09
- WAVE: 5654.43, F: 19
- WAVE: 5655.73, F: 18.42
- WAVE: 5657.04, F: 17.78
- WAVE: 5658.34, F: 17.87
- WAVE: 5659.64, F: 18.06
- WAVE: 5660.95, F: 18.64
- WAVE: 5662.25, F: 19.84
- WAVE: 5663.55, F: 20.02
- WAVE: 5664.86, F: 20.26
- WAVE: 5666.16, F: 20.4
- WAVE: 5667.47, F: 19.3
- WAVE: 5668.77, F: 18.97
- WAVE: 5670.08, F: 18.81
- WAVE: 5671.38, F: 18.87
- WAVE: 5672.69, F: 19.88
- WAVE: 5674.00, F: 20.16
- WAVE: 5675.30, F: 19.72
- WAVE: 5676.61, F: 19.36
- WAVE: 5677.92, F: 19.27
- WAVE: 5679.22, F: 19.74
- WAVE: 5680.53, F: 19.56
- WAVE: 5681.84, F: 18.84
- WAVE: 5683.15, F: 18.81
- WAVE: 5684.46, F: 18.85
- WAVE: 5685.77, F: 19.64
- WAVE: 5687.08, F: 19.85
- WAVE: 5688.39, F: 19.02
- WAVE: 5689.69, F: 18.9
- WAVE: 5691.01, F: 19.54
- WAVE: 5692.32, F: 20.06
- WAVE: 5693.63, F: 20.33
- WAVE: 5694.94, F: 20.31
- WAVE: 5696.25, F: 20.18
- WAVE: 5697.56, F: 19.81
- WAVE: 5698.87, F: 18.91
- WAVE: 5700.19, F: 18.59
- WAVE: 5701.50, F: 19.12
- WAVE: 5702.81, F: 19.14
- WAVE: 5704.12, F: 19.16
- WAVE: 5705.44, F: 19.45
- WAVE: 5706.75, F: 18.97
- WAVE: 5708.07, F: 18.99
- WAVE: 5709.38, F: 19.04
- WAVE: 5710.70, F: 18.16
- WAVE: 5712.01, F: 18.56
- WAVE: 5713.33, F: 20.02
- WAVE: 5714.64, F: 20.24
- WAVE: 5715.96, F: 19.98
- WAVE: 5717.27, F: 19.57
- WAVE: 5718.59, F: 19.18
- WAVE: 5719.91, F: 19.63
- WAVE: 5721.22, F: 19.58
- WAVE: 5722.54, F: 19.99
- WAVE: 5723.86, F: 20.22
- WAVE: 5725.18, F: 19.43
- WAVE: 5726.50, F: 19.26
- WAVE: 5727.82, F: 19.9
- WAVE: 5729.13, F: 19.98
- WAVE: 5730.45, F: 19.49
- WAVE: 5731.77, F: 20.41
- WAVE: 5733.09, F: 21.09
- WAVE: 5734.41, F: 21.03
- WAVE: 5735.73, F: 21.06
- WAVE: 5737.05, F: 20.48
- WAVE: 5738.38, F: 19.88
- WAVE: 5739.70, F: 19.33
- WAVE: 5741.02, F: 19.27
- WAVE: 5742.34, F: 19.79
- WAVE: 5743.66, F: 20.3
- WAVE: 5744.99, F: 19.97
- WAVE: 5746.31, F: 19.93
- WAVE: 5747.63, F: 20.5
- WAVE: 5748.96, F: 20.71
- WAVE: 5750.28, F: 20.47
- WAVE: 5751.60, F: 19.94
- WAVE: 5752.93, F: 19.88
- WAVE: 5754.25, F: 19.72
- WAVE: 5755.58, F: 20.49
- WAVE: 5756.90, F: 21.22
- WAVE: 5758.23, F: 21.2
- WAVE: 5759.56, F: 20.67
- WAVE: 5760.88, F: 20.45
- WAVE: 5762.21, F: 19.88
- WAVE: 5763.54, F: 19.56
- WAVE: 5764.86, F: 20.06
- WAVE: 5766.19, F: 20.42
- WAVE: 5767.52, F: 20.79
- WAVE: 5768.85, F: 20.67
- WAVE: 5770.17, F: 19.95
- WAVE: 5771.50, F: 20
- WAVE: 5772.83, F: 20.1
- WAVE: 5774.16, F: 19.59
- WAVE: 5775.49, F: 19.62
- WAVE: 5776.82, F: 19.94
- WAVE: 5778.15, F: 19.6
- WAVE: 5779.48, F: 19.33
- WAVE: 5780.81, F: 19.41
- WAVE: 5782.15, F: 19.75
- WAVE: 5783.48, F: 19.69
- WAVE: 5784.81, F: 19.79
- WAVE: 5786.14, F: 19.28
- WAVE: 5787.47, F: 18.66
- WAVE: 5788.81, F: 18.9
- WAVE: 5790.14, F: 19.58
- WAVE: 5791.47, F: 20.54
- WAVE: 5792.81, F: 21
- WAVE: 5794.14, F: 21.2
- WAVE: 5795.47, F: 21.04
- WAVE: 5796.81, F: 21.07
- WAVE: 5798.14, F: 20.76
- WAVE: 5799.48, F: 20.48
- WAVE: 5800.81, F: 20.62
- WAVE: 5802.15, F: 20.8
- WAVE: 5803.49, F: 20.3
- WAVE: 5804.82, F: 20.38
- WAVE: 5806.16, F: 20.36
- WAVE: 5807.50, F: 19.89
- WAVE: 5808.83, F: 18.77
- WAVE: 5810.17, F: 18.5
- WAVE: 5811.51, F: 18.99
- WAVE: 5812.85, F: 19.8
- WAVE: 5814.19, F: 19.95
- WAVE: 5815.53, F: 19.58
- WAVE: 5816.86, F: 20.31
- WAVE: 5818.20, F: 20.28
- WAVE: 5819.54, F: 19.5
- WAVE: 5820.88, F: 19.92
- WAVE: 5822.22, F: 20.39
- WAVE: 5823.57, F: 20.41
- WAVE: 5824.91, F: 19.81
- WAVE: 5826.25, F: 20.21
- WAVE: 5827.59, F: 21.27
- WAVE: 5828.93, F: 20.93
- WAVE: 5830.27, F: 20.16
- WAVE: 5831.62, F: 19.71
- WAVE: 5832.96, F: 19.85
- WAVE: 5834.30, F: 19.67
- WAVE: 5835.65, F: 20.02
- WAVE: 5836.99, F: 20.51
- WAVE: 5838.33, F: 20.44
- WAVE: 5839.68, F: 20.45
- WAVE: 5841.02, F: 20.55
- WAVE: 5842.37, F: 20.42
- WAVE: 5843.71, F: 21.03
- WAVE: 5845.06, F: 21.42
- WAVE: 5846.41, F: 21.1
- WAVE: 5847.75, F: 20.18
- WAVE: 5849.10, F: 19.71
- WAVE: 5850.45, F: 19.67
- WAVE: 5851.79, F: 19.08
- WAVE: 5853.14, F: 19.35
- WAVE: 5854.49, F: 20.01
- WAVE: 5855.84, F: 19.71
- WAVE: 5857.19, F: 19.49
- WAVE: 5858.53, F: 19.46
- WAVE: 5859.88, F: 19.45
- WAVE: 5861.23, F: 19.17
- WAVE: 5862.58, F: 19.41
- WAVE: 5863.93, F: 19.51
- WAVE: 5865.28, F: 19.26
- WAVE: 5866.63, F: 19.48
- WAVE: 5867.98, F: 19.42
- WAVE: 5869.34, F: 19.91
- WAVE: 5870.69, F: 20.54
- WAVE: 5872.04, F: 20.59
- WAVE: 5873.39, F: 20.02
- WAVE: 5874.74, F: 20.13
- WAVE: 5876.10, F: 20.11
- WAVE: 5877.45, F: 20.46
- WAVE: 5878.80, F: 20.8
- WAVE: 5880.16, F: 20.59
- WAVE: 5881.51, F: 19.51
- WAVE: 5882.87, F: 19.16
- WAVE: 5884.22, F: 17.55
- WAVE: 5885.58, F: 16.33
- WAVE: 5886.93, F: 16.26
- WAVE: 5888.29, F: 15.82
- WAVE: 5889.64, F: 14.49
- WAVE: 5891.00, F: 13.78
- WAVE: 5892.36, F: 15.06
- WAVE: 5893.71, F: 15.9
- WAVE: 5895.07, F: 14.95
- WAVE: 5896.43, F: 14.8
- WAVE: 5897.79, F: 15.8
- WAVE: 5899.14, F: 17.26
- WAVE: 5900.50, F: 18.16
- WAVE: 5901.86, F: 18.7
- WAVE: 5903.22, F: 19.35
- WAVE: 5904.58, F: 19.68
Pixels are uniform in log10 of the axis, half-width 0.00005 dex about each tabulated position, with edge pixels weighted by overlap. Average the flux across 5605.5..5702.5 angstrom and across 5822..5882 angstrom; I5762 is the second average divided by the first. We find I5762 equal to 1.04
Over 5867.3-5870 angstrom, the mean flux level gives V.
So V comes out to 19.6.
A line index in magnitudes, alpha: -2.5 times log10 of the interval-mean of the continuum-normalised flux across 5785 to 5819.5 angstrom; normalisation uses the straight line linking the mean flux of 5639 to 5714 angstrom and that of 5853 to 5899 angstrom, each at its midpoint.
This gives -0.07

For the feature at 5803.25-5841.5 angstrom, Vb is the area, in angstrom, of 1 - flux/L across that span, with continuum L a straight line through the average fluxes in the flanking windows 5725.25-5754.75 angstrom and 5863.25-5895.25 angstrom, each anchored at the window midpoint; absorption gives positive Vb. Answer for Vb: -1.9 angstrom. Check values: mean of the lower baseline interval 20.1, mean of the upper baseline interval 18.4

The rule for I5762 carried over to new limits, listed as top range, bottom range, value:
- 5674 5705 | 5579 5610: 1.03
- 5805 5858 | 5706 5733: 1.02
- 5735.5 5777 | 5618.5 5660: 1.07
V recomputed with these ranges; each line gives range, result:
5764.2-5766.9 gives 20.2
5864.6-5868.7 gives 19.4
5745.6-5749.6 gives 20.4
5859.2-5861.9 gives 19.3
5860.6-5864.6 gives 19.4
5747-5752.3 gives 20.4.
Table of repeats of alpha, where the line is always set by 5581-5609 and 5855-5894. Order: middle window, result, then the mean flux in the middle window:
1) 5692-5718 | -0.037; 19.4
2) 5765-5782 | -0.067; 19.9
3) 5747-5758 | -0.091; 20.4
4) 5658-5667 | -0.032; 19.3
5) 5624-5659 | -0.008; 18.9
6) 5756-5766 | -0.094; 20.4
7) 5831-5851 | -0.089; 20.3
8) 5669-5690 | -0.032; 19.3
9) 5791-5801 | -0.117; 20.9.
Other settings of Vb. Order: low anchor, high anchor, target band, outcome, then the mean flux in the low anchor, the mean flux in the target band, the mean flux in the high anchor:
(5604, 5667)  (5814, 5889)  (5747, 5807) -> -1.88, 19.2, 20.2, 19.8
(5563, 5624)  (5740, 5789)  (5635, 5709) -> 0.80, 18.9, 19.2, 20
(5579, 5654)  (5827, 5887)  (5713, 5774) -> -2.02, 19.1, 20.1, 19.9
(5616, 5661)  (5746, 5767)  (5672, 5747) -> 0.53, 18.9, 19.6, 20.3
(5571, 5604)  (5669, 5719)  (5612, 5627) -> -0.31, 18.6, 19.2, 19.4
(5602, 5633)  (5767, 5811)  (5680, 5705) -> 0.36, 19.4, 19.4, 20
